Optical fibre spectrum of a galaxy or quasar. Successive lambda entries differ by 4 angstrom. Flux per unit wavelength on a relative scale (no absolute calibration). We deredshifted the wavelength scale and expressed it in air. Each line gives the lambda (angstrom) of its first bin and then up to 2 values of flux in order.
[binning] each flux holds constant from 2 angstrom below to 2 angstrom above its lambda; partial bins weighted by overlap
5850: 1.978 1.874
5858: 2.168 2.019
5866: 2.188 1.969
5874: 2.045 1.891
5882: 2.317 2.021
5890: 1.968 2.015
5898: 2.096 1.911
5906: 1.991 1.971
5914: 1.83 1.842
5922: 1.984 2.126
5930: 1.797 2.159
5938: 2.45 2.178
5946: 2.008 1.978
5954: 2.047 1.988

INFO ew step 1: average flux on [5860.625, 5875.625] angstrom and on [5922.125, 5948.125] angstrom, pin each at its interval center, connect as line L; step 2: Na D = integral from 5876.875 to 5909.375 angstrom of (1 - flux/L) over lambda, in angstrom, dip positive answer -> 0.76 angstrom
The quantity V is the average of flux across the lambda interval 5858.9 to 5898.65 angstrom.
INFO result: 2.05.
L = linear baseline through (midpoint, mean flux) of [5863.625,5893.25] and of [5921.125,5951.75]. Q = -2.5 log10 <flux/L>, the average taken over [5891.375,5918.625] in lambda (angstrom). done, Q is 0.06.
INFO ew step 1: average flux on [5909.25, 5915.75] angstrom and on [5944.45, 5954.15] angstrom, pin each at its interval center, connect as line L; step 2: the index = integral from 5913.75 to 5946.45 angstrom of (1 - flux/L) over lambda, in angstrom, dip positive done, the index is -1.8 angstrom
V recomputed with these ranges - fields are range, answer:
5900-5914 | 1.94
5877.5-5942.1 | 2.03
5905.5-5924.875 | 1.93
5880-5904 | 2.05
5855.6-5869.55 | 2.1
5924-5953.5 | 2.1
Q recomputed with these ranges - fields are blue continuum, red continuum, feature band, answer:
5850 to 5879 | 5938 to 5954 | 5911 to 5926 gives 0.08 mag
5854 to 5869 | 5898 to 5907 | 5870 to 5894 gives 0.00 mag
